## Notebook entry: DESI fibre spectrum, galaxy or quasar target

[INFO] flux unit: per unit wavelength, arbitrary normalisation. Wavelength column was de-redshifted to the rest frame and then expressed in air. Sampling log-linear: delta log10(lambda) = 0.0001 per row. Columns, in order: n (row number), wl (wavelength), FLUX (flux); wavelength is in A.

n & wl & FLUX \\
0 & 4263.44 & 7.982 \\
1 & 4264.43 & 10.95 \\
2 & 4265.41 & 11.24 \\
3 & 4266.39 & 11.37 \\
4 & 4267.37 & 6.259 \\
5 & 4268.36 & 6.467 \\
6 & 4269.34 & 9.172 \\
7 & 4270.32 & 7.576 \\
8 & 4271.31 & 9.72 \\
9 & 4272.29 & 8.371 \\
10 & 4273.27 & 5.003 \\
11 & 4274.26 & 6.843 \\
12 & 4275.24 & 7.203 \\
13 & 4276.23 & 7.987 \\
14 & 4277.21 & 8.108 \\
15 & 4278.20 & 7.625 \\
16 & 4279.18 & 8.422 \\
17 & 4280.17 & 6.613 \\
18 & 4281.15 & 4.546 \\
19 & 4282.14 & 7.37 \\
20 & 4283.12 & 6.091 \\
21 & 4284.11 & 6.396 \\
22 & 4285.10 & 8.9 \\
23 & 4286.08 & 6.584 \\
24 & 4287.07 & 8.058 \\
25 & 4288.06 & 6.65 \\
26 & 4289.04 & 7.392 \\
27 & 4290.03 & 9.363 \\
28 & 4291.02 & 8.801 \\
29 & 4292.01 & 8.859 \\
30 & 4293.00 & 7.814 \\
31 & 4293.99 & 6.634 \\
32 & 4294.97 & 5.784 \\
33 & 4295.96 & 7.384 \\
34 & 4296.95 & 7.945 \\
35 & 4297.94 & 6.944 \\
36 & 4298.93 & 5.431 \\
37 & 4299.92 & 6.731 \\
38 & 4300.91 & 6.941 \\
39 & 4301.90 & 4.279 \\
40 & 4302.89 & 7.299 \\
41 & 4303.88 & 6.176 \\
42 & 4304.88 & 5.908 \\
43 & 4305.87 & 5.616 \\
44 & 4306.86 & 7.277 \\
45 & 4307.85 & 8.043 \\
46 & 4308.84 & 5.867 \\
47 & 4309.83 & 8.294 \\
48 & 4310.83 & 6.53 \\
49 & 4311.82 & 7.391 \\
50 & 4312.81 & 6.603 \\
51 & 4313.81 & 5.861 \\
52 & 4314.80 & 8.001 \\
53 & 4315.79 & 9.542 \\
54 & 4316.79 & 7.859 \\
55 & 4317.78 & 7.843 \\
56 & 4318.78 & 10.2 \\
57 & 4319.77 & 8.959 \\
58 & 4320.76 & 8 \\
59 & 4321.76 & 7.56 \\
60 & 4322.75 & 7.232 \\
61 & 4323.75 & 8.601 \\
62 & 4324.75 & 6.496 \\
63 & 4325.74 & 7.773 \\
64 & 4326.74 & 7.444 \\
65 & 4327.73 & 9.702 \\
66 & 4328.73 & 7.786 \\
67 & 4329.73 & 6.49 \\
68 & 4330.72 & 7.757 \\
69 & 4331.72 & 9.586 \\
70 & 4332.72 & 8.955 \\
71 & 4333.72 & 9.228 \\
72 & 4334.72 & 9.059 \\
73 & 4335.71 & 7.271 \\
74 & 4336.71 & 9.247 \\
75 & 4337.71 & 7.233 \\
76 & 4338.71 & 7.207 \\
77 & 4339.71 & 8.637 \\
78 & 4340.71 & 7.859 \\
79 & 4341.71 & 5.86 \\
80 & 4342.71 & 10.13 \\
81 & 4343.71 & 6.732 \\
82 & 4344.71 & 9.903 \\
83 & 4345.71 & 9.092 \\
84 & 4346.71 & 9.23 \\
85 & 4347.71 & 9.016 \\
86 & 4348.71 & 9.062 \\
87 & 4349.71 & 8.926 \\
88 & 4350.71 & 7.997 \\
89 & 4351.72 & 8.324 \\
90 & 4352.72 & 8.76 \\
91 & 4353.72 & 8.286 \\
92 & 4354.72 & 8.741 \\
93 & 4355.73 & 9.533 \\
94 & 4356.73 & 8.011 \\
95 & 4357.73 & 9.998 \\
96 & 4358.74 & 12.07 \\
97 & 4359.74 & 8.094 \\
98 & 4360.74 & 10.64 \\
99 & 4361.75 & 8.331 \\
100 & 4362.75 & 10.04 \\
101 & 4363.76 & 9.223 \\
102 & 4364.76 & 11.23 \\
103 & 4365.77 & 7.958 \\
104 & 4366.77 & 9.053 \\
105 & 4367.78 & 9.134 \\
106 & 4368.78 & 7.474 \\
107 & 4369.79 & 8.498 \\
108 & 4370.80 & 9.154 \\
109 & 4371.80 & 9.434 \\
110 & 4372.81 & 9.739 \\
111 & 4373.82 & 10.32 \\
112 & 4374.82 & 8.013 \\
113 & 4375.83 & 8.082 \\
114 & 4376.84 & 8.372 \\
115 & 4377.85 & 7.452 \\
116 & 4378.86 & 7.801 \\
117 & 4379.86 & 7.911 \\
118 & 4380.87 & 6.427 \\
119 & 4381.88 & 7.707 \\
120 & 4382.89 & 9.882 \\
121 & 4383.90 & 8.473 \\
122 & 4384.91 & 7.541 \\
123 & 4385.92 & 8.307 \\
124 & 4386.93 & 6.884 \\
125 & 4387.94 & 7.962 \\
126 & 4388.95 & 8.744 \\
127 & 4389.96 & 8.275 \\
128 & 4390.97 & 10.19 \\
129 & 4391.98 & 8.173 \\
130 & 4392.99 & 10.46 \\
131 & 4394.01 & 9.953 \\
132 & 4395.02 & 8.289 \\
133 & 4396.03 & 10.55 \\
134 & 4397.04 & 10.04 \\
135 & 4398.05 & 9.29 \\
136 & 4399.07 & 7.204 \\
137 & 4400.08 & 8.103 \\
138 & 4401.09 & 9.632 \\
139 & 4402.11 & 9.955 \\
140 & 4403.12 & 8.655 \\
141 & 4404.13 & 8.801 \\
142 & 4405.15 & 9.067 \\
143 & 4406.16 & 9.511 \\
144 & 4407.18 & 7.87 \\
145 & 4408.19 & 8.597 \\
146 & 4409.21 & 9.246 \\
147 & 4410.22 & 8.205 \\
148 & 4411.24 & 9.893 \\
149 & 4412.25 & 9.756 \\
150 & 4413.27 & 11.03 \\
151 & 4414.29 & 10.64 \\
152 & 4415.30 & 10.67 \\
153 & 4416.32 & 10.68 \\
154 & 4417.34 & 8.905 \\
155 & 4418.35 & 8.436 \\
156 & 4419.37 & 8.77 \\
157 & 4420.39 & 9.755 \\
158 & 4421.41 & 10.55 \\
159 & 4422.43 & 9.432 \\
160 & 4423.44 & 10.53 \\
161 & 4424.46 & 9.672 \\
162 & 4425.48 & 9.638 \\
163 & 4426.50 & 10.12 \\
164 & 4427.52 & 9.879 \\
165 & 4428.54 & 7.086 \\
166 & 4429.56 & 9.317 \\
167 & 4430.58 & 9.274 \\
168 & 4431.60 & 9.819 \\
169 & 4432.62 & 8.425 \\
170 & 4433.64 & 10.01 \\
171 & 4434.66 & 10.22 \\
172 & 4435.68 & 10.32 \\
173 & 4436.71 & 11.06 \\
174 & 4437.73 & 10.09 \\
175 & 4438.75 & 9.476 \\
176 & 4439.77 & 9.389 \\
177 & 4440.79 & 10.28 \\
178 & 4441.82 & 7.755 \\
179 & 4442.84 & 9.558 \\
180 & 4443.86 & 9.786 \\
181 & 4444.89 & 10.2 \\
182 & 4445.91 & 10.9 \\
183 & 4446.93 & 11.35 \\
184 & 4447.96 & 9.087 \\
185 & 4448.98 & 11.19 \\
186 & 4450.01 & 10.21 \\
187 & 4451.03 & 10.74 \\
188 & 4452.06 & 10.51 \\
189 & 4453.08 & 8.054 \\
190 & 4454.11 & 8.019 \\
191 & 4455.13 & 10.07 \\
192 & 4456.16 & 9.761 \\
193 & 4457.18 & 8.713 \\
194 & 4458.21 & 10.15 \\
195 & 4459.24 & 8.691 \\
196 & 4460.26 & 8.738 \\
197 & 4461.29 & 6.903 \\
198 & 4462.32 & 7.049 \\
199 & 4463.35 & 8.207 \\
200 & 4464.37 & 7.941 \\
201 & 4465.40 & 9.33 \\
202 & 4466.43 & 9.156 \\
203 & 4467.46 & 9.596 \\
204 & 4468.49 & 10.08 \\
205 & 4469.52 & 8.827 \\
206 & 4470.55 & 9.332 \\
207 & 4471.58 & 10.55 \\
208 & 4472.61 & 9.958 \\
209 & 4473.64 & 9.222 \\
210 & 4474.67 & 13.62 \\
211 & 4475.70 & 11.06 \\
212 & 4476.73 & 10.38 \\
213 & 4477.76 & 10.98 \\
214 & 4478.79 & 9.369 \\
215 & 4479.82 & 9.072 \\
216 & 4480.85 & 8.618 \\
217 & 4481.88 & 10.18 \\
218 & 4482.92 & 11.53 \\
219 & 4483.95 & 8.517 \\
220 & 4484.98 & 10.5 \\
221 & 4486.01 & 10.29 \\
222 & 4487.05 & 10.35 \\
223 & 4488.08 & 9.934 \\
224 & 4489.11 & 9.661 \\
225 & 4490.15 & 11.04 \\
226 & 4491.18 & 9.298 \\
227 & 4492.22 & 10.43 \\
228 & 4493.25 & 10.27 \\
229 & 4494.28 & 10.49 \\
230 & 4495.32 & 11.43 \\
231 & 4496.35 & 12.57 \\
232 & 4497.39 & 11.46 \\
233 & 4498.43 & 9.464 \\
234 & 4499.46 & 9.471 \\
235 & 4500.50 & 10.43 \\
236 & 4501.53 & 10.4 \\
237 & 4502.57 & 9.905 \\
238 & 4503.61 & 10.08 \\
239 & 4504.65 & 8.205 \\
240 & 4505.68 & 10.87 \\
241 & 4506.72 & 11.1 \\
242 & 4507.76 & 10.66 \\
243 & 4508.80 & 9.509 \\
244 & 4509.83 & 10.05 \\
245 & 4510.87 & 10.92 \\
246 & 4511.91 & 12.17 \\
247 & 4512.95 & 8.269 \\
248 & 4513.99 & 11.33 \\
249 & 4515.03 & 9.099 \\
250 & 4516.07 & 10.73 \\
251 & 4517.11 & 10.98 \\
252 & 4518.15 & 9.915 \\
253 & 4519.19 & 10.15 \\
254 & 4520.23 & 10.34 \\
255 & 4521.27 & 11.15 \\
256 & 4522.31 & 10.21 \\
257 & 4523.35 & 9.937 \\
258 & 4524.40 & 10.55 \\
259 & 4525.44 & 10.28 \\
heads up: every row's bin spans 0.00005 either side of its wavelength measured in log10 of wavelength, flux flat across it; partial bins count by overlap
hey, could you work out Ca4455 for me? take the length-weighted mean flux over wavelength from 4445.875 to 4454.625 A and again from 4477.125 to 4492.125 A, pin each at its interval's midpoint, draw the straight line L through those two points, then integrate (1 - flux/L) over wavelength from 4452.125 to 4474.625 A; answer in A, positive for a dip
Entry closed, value 1.96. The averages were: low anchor 9.96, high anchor 9.97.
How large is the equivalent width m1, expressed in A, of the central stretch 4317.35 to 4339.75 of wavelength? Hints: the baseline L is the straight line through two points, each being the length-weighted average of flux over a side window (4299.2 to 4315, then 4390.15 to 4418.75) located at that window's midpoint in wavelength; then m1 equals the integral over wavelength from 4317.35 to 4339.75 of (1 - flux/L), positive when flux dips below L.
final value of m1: -3.0 A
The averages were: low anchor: 6.63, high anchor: 9.34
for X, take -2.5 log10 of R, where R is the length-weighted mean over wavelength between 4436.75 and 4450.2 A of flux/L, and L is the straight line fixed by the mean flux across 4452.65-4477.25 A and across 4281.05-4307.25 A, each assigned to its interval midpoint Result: -0.11 mag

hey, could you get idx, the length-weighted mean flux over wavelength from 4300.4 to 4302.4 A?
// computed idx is 5.63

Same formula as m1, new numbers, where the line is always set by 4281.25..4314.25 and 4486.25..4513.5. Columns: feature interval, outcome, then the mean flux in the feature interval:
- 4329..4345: -1.14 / 8.17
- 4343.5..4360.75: -2.49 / 9.02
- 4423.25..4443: -0.78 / 9.58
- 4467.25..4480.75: -0.31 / 10.1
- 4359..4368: -1.47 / 9.38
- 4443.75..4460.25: -0.49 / 9.81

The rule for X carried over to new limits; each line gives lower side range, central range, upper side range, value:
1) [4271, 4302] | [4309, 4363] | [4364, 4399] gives -0.05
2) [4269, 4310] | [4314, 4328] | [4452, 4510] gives -0.08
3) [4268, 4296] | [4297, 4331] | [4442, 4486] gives 0.08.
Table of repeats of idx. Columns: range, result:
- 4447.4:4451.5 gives 10.3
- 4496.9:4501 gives 10.2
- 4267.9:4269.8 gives 7.83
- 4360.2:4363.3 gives 9.63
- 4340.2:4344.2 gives 7.65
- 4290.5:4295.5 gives 7.59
